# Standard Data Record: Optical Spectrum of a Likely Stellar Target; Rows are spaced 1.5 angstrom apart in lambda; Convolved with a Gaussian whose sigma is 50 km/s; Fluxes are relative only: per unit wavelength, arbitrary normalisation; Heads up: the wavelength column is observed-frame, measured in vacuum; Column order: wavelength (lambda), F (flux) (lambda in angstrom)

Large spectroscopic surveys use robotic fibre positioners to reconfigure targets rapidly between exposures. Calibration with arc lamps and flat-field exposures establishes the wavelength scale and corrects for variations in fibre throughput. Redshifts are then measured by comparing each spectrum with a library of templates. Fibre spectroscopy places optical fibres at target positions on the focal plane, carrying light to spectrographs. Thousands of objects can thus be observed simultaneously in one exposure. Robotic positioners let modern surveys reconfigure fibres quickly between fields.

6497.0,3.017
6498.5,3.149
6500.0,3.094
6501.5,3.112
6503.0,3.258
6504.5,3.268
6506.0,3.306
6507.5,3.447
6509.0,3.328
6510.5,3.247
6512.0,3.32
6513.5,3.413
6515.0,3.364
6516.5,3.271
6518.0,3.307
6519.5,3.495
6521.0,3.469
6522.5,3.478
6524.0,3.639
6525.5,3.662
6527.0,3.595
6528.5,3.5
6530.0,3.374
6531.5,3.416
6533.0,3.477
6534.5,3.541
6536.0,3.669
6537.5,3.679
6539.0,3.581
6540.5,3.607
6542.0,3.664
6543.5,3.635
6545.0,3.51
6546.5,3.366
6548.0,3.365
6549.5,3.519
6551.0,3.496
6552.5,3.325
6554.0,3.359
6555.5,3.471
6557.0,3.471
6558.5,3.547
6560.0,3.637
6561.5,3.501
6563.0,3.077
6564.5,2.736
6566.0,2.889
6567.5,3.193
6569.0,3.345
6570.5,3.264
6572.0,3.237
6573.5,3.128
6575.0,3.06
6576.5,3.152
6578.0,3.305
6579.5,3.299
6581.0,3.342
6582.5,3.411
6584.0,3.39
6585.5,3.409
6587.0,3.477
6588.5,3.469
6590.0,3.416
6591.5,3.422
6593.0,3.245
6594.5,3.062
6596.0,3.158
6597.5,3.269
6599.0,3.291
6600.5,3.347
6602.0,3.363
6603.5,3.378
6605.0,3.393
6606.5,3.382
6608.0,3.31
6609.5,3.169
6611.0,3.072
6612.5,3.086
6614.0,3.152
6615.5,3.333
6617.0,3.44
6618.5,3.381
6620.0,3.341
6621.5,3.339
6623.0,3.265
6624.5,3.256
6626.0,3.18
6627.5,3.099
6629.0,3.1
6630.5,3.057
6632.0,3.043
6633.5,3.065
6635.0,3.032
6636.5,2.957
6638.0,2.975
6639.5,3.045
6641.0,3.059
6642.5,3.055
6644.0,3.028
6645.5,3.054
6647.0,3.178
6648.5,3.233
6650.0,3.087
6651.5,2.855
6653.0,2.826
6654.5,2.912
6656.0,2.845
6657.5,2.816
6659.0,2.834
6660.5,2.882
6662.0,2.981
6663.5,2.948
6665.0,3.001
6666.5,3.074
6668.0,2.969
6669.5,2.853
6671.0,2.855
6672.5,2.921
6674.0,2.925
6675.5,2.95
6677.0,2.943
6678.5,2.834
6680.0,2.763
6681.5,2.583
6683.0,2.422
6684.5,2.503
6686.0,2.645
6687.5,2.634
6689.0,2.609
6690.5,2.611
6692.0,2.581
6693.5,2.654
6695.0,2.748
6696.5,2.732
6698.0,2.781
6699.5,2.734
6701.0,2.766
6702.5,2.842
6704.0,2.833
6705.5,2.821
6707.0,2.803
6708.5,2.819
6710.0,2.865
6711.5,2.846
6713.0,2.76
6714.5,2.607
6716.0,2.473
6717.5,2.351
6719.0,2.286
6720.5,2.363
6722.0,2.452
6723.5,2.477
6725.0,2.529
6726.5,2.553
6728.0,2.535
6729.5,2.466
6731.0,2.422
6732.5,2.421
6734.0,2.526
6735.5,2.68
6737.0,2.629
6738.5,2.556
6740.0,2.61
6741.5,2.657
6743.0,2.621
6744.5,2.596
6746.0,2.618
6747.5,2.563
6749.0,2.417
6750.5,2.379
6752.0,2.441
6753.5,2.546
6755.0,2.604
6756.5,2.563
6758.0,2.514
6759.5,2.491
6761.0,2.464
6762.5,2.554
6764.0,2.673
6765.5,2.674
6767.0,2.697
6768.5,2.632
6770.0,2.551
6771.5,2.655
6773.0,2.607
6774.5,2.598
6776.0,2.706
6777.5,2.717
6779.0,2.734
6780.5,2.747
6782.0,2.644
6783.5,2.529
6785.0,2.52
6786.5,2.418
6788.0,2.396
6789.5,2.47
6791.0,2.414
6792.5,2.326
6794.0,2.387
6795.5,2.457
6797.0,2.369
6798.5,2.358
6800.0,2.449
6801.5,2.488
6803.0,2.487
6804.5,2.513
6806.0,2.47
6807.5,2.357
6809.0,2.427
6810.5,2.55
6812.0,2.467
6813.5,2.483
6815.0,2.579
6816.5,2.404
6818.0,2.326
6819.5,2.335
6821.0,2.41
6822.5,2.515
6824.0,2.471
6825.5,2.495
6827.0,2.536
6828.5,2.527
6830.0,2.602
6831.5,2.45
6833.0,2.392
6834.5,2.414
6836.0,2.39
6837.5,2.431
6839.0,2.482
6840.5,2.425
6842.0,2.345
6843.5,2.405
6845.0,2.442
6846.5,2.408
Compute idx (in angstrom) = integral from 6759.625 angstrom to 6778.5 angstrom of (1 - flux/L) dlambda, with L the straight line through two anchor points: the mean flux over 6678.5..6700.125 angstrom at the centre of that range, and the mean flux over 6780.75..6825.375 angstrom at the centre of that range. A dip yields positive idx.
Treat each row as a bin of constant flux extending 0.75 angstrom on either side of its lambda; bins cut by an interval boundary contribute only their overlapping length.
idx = -0.8 angstrom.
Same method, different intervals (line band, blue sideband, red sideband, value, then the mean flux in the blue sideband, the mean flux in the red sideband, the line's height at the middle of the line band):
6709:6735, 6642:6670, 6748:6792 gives 2.0 angstrom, 2.97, 2.56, 2.73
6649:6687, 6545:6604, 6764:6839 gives 1.7 angstrom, 3.31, 2.5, 2.98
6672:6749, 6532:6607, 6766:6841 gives 5.4 angstrom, 3.37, 2.5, 2.84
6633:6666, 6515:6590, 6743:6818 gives 0.5 angstrom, 3.4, 2.52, 3.03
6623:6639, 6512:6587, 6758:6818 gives 0.1 angstrom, 3.4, 2.52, 3.1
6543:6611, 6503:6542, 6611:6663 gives -0.9 angstrom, 3.46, 3.08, 3.28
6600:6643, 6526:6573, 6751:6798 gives -0.7 angstrom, 3.42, 2.55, 3.14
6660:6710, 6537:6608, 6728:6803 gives 1.6 angstrom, 3.35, 2.54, 2.88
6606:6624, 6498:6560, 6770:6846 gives -0.7 angstrom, 3.44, 2.48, 3.14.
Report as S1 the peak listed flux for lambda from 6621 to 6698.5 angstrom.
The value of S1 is 3.339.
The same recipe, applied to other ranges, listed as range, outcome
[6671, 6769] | 2.95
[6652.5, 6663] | 2.981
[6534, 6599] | 3.679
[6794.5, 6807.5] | 2.513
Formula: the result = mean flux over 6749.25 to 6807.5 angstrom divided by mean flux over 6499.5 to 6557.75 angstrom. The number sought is 0.7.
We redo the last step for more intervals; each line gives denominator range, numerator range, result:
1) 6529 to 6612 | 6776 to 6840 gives 0.74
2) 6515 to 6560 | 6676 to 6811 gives 0.74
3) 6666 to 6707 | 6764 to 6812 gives 0.92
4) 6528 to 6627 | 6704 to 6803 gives 0.76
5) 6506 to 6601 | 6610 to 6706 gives 0.87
